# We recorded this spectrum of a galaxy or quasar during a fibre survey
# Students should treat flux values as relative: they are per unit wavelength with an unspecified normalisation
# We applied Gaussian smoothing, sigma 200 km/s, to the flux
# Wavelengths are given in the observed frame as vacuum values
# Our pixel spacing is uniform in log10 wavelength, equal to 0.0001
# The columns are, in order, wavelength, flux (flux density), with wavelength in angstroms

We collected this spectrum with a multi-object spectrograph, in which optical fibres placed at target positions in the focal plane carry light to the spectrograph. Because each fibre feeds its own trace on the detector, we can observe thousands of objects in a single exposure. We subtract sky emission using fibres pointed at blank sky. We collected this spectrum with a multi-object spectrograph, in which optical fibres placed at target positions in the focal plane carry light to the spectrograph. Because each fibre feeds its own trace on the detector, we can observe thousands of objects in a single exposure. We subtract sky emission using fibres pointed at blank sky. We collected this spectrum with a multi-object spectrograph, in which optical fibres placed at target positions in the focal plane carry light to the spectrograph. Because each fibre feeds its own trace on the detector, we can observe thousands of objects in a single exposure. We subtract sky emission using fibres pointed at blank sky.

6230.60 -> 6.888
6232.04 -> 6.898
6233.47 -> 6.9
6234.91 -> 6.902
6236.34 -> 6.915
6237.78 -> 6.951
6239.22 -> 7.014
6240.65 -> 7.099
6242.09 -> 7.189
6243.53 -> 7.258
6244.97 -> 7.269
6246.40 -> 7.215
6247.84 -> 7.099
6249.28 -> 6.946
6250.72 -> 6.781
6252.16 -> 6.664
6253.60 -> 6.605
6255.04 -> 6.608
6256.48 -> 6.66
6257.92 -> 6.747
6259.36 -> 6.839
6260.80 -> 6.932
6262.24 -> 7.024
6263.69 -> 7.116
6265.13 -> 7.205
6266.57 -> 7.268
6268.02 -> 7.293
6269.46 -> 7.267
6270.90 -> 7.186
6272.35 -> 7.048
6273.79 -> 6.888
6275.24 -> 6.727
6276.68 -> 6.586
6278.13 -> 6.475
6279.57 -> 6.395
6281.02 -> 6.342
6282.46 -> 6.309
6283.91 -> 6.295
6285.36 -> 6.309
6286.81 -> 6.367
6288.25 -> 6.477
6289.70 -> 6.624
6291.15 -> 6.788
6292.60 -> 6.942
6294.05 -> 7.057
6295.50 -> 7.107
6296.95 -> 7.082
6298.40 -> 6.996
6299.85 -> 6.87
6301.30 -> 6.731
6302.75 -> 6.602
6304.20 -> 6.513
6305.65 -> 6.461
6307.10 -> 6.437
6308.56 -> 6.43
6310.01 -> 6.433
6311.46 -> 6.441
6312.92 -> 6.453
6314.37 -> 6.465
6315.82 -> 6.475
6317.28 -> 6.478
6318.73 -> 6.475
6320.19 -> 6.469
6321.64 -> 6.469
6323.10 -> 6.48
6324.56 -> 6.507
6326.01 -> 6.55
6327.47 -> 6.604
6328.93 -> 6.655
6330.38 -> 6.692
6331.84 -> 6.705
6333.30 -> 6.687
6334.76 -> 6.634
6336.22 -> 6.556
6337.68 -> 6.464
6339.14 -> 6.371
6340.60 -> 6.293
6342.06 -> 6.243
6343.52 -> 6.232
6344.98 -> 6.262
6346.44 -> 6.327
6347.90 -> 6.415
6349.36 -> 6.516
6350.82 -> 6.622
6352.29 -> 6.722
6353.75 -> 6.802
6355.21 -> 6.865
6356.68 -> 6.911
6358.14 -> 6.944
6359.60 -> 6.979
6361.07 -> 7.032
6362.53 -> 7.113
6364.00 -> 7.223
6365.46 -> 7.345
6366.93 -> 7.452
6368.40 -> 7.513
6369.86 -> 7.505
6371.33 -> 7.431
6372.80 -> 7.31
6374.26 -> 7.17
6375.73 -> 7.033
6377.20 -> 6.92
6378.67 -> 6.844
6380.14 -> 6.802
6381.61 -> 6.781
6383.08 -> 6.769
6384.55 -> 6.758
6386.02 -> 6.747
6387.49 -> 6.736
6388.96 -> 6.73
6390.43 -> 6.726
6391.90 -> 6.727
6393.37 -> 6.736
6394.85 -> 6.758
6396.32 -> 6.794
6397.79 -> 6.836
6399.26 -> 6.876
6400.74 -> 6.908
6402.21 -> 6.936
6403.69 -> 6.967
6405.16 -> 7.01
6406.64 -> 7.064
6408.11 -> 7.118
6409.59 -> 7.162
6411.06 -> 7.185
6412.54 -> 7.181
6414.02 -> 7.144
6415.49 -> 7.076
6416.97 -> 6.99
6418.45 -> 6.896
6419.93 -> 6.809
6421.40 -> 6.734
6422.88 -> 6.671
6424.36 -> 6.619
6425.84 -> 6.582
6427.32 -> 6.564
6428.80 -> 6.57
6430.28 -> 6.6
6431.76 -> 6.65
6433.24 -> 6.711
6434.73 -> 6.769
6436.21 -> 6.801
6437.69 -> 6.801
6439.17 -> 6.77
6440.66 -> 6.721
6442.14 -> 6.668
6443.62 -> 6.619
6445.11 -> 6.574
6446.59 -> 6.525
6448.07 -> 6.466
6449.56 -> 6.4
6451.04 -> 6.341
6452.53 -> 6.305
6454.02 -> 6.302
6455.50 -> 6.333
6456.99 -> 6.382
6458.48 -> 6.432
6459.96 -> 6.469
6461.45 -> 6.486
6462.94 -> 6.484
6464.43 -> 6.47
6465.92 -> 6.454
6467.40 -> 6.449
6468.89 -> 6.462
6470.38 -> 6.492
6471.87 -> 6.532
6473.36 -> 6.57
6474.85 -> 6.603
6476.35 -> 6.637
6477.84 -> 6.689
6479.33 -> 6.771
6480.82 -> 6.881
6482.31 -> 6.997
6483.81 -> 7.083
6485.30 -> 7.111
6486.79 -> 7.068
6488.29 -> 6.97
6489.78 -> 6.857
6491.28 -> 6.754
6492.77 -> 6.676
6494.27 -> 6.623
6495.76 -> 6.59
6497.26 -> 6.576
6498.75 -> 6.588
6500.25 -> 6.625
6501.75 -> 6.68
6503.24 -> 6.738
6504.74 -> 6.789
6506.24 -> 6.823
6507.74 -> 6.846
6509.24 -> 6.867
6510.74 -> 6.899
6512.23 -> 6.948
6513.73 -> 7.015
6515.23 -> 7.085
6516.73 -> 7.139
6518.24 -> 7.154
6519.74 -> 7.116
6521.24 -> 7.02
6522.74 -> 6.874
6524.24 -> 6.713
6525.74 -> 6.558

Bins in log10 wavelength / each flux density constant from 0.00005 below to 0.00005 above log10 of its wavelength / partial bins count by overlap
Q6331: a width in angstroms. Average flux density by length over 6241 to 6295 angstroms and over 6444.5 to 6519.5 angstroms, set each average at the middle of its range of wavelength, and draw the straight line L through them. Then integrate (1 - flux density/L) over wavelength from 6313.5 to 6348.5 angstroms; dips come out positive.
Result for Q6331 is 1.6 angstroms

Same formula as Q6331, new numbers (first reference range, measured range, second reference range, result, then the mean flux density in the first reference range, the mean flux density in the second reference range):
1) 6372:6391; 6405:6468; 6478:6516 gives 1.61 angstroms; 6.87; 6.83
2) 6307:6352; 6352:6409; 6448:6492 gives -3.90 angstroms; 6.48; 6.61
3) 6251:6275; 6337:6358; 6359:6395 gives 1.43 angstroms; 6.95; 7.01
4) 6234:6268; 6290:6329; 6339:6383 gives 1.65 angstroms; 6.97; 6.87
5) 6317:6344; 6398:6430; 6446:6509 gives -1.59 angstroms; 6.51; 6.63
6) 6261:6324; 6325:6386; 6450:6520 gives -0.98 angstroms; 6.69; 6.7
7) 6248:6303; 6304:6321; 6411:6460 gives 0.77 angstroms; 6.8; 6.66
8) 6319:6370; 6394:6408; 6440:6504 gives -0.52 angstroms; 6.71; 6.62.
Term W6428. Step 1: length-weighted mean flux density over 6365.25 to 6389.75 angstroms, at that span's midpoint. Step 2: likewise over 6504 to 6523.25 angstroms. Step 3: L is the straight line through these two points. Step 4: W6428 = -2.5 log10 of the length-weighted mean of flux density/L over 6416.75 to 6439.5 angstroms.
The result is 0.047 mag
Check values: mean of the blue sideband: 7.04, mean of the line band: 6.71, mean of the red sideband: 6.97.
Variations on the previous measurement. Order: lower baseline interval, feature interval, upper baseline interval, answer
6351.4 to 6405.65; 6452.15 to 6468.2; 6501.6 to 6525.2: 0.085 mag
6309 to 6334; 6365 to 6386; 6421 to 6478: -0.089 mag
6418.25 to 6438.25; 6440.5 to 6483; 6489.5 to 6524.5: 0.036 mag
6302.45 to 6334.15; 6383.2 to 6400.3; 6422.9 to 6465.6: -0.038 mag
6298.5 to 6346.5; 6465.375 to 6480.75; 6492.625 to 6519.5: 0.030 mag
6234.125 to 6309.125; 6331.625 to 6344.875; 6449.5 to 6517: 0.055 mag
